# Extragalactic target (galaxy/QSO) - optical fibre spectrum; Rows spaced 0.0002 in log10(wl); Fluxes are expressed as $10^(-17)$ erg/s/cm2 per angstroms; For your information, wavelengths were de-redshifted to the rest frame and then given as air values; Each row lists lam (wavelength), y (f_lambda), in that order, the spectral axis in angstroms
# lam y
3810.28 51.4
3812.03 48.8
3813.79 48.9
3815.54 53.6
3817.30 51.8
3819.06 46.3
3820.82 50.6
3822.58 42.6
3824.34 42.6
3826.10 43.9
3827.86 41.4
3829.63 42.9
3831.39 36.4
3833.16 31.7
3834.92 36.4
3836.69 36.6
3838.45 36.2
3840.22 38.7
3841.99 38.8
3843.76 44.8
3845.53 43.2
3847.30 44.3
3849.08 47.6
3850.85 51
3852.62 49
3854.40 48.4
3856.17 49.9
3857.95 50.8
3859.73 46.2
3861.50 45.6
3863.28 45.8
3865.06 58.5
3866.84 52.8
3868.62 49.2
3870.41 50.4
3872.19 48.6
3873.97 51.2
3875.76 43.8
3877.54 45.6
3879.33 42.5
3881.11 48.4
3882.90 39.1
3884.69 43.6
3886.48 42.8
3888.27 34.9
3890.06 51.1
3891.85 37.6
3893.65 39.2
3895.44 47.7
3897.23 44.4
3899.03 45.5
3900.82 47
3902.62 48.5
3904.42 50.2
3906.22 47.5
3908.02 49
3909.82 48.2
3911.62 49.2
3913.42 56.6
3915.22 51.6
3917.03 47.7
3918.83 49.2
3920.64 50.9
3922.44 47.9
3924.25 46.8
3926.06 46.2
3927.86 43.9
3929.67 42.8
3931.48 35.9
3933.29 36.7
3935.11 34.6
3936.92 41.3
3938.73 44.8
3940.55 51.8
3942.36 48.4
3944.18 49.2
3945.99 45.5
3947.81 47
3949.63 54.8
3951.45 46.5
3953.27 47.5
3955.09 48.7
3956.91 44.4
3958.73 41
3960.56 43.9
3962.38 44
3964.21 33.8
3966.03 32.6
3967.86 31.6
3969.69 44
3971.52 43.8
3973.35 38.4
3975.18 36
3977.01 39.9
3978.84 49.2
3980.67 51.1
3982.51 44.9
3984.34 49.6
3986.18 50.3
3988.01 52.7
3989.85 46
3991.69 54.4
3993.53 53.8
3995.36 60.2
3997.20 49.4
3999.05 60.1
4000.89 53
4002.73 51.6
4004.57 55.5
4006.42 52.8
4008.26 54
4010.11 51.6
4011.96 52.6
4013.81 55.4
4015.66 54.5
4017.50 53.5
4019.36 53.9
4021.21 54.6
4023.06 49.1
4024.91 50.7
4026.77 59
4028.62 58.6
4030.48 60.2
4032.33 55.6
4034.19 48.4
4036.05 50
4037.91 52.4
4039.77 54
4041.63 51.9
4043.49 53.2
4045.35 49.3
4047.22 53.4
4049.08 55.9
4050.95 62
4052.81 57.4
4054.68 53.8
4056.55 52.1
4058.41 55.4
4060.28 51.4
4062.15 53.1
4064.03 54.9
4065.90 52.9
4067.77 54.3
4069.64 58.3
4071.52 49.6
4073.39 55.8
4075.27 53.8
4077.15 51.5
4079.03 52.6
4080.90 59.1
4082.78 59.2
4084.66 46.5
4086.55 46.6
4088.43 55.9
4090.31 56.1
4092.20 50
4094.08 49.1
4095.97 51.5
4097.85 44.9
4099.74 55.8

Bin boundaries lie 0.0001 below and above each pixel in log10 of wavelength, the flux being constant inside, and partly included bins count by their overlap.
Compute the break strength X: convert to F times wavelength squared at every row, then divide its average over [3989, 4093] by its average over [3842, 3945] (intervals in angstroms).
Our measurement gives 1.25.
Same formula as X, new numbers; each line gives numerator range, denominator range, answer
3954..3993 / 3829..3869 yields 1.05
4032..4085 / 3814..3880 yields 1.32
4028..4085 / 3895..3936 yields 1.25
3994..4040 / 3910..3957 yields 1.21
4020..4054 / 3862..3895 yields 1.28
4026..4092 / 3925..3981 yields 1.32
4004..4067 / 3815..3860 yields 1.36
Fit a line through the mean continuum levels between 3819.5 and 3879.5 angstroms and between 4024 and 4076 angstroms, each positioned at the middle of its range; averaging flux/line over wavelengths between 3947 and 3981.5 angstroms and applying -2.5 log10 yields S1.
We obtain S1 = 0.168 mag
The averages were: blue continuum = 45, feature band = 43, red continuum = 54.2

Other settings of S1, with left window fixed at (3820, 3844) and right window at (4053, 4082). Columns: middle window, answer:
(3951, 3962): 0.05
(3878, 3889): 0.03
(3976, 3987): 0.04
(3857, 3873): -0.18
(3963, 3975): 0.28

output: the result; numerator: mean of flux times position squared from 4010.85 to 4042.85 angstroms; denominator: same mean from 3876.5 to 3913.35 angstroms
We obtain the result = 1.27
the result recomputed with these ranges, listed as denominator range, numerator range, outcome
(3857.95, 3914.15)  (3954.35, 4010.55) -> 1.06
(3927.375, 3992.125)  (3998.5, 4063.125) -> 1.27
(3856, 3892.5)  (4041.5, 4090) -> 1.27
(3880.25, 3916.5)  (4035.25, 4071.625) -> 1.26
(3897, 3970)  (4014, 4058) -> 1.26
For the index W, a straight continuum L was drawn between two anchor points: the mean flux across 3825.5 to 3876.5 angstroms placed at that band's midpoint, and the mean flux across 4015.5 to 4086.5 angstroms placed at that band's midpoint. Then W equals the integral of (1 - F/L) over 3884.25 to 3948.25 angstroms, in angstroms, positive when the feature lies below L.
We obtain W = 2.9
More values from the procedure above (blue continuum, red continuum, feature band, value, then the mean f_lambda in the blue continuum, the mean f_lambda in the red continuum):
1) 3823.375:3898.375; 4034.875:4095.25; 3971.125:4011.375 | 0.14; 44.4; 53.5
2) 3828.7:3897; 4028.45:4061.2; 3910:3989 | 6.35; 44.5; 54.1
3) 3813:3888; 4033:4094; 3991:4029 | -2.07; 45.2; 53.4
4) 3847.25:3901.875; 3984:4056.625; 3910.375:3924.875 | -0.40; 46.6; 53.7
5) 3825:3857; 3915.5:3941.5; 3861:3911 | -3.44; 42.3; 44.5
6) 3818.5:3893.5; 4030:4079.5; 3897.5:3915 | -0.80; 44.5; 53.8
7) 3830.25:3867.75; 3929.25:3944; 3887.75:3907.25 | -0.82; 44.4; 42.4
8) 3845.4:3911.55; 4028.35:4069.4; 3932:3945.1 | 1.54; 46.8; 54.1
